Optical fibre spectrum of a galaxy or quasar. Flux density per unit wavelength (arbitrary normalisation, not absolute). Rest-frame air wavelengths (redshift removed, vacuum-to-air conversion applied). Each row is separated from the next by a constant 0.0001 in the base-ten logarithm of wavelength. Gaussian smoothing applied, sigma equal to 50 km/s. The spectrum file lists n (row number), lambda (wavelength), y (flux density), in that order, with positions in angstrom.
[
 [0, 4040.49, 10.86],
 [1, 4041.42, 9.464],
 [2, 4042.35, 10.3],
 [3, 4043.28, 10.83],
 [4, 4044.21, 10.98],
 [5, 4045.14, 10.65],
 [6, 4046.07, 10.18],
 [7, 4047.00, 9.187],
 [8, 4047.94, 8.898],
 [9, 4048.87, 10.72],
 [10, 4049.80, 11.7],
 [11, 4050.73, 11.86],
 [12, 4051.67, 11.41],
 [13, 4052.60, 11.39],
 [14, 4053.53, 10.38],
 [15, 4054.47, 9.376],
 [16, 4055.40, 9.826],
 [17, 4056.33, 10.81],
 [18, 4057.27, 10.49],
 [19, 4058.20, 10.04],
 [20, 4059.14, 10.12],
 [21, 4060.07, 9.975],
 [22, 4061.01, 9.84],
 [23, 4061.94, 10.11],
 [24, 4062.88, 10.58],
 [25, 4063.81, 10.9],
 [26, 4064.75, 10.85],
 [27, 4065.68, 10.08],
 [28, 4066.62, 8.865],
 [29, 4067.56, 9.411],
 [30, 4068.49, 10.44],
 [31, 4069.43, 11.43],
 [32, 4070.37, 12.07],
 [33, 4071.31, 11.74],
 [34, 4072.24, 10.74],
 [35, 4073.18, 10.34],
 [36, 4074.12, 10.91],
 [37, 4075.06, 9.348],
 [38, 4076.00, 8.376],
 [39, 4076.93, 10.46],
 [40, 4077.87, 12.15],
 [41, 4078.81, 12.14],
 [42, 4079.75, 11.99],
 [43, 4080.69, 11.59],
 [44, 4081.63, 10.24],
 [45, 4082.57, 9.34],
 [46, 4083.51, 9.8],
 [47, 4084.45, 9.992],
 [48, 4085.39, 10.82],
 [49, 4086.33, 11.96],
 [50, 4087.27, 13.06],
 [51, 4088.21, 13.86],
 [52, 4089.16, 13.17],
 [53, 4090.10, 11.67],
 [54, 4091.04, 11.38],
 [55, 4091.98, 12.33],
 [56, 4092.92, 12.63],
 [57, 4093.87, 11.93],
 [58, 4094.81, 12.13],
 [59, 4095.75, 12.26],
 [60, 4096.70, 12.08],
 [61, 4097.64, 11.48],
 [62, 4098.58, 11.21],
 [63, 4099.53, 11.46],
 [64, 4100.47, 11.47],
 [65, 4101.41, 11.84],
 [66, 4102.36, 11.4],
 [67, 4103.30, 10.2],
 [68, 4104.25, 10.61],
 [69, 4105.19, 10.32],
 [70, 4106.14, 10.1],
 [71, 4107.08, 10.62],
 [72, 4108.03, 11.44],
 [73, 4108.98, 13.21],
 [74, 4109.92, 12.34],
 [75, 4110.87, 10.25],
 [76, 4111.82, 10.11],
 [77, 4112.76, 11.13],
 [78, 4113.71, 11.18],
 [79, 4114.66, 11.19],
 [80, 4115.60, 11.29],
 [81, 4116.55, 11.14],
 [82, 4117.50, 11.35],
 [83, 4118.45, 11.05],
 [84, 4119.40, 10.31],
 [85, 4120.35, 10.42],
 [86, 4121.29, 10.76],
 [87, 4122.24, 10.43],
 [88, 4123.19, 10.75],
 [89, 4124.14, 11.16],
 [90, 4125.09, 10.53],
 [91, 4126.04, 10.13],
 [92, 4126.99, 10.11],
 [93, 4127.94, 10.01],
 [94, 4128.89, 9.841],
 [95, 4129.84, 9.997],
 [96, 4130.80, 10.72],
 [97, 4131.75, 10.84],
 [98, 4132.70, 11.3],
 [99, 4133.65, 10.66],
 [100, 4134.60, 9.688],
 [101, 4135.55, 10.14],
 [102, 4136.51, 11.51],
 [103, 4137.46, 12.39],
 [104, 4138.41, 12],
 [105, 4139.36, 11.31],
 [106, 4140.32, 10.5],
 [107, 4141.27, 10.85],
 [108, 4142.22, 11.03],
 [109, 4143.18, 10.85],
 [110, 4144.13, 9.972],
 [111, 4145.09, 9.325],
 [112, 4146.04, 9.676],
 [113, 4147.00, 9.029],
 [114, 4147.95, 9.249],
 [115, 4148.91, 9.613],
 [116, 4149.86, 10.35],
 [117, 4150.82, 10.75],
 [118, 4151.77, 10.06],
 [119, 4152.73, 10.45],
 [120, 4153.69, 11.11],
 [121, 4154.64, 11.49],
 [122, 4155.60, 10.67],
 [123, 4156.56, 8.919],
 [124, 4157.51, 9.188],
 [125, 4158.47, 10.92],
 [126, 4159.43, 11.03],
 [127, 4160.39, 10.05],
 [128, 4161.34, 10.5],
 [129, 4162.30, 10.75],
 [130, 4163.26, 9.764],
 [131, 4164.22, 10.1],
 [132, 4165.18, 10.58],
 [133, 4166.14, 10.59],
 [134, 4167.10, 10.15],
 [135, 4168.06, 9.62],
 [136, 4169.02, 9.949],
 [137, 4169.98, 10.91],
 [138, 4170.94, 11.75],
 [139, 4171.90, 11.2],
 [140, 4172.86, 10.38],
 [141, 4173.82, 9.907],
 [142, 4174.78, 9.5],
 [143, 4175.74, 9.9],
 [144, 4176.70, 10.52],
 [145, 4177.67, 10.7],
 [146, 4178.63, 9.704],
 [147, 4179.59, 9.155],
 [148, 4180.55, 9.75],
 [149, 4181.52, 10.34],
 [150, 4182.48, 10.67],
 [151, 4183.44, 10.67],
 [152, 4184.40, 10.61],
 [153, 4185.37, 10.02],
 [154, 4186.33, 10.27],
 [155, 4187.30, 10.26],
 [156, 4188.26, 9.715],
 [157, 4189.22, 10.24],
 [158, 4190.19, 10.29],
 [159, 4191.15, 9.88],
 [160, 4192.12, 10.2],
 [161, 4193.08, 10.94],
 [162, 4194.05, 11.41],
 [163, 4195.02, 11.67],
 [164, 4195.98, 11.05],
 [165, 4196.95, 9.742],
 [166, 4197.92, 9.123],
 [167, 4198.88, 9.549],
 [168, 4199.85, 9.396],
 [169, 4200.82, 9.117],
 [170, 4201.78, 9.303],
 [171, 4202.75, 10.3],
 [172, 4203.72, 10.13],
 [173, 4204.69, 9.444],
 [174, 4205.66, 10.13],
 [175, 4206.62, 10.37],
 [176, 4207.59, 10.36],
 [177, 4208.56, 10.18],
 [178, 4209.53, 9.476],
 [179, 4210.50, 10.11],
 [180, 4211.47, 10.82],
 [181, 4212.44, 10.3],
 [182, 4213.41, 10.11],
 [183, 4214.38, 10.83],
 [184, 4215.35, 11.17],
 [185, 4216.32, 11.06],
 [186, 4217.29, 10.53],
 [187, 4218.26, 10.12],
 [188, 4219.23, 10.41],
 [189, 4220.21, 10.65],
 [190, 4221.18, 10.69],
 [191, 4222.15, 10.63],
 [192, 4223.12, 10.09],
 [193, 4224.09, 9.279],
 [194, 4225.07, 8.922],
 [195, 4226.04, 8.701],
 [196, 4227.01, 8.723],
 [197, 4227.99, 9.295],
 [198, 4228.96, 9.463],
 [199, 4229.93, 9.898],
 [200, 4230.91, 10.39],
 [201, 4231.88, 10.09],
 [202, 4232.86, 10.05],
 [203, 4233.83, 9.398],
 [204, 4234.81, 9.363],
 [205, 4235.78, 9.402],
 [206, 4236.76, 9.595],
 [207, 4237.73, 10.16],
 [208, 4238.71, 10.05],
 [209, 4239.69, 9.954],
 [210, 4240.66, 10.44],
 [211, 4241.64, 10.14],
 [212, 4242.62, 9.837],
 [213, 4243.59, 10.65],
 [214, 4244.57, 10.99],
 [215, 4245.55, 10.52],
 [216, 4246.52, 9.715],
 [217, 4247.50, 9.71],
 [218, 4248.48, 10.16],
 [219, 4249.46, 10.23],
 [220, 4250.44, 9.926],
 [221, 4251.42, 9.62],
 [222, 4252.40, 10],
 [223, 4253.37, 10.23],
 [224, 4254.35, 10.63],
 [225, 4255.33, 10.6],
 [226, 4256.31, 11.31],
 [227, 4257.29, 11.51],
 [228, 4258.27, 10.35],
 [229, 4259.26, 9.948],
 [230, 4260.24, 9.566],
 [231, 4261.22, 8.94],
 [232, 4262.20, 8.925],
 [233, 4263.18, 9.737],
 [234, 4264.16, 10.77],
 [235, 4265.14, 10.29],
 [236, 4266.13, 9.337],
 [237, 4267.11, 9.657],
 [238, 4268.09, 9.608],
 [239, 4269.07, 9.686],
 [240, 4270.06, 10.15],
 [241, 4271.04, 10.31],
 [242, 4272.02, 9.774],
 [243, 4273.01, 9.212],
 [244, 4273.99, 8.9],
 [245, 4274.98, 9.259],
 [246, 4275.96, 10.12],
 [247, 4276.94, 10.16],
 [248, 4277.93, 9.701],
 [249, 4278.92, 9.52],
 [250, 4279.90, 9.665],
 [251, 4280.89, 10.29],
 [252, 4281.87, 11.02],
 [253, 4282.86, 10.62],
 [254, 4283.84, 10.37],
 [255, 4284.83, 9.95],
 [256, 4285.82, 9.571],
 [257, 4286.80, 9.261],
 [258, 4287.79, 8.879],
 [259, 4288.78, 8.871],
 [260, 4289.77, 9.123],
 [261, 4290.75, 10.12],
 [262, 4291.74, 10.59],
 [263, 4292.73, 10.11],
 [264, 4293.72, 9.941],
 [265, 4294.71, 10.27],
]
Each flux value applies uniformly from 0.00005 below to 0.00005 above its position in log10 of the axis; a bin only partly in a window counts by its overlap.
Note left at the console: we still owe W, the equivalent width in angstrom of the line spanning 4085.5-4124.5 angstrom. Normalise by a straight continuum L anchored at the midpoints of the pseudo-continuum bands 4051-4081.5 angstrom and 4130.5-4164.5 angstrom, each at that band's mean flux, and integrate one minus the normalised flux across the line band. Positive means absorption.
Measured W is -3.3 angstrom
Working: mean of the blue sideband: 10.6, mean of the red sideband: 10.5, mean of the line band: 11.4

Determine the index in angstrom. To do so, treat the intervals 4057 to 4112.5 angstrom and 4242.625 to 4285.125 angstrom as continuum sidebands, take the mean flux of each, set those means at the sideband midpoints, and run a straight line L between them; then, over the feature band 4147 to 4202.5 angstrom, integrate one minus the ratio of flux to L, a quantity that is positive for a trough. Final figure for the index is 1.6 angstrom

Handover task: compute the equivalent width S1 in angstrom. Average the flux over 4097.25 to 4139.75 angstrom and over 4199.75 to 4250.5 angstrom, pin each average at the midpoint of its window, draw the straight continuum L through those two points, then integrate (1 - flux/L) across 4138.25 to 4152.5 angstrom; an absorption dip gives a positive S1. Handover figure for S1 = 0.6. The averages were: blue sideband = 10.9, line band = 10.3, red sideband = 10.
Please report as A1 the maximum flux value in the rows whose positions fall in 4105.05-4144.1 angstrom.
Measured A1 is 13.21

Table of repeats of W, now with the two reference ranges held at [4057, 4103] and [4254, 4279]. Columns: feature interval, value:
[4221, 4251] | 0.68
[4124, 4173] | 0.92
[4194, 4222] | 0.09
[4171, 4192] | 0.48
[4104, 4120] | -0.24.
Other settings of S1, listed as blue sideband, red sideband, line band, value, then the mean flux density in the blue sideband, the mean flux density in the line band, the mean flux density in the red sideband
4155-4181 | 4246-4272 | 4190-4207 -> 0.1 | 10.2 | 10.1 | 10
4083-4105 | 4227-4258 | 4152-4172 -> 0.9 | 11.7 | 10.4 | 10.1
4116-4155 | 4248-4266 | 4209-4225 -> -0.1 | 10.6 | 10.4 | 10.1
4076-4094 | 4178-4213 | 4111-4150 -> 1.3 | 11.5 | 10.6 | 10.1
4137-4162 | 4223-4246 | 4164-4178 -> -0.1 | 10.4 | 10.4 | 9.8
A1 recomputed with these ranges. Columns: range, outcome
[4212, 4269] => 11.51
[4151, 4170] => 11.49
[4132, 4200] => 12.39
